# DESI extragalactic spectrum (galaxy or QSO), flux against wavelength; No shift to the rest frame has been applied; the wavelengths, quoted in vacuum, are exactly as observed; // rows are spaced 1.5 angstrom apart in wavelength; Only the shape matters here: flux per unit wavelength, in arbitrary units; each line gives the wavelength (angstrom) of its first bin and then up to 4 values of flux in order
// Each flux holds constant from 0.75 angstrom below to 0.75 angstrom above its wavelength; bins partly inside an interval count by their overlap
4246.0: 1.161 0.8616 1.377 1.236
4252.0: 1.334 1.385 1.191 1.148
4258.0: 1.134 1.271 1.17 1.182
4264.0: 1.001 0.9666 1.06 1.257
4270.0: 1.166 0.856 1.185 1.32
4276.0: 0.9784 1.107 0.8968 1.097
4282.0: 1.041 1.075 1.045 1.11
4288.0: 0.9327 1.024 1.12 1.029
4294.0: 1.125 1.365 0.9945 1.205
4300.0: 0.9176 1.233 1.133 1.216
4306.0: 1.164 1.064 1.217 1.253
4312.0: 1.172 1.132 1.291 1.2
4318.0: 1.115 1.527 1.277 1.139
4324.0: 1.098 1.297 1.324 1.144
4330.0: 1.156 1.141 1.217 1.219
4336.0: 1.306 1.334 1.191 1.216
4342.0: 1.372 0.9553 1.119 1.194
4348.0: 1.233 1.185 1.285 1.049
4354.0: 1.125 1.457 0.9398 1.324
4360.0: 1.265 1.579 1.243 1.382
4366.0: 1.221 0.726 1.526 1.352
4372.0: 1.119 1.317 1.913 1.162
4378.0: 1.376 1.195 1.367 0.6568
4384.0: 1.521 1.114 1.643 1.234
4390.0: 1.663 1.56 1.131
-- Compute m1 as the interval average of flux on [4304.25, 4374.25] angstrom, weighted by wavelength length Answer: 1.22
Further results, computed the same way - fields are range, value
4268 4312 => 1.11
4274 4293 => 1.06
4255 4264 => 1.17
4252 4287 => 1.12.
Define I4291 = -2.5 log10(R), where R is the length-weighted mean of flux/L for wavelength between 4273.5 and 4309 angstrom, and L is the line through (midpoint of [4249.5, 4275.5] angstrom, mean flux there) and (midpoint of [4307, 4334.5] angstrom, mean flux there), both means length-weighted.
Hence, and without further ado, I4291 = 0.09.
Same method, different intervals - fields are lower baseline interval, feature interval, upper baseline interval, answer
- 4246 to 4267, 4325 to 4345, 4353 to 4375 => 0.03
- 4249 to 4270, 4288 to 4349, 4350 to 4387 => 0.04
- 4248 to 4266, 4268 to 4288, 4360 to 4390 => 0.13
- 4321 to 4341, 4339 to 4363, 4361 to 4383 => 0.02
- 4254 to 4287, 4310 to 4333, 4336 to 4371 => -0.03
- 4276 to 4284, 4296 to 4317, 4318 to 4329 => 0.01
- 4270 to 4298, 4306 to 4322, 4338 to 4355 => -0.09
